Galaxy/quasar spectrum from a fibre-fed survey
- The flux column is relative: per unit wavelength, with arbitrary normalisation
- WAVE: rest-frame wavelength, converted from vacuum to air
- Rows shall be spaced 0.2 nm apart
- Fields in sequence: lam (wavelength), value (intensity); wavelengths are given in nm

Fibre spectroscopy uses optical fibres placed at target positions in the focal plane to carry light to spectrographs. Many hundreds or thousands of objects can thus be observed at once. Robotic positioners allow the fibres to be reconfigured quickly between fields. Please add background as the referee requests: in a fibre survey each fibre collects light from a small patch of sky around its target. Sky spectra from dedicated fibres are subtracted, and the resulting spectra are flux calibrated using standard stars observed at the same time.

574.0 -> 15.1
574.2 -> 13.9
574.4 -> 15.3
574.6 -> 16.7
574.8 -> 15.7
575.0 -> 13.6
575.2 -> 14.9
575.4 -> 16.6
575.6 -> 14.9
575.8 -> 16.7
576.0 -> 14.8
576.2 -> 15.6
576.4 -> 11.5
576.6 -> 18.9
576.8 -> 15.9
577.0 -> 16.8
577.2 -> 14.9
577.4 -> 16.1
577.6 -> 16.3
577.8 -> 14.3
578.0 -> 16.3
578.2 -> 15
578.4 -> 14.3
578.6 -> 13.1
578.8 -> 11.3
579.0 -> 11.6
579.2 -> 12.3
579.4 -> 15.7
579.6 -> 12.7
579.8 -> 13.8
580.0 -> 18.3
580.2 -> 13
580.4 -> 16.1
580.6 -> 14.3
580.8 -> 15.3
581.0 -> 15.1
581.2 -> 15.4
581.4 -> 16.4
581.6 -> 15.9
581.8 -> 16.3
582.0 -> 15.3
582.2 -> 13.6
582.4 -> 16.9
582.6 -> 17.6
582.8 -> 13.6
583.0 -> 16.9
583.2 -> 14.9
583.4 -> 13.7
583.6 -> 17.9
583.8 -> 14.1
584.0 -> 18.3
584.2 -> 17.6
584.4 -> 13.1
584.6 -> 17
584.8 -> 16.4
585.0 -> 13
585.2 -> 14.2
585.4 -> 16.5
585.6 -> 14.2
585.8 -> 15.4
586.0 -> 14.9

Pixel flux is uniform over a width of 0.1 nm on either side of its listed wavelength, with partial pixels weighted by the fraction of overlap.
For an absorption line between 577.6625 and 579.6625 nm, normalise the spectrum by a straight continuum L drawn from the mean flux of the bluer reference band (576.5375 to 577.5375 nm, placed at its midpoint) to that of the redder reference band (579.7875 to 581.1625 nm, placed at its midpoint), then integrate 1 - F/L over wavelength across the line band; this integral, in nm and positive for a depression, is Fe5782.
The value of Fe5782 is 0.27 nm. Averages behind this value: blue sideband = 16.4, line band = 13.7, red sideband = 15.2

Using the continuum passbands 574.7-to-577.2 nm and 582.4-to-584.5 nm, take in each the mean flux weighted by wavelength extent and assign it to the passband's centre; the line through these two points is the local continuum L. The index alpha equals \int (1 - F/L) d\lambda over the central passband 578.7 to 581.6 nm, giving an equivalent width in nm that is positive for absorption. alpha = 0.23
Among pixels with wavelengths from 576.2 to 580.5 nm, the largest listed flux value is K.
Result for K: 18.9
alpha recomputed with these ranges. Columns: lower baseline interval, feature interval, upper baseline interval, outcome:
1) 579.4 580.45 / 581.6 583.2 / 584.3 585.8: -0.09 nm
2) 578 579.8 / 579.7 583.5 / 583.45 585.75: -0.24 nm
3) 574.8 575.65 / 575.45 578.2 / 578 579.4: -0.26 nm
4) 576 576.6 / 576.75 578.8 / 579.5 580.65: -0.06 nm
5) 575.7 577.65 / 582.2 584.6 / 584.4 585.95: -0.09 nm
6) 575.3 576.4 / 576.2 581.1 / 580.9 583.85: 0.23 nm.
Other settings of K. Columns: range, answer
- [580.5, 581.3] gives 15.4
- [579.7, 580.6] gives 18.3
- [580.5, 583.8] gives 17.9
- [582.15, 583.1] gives 17.6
